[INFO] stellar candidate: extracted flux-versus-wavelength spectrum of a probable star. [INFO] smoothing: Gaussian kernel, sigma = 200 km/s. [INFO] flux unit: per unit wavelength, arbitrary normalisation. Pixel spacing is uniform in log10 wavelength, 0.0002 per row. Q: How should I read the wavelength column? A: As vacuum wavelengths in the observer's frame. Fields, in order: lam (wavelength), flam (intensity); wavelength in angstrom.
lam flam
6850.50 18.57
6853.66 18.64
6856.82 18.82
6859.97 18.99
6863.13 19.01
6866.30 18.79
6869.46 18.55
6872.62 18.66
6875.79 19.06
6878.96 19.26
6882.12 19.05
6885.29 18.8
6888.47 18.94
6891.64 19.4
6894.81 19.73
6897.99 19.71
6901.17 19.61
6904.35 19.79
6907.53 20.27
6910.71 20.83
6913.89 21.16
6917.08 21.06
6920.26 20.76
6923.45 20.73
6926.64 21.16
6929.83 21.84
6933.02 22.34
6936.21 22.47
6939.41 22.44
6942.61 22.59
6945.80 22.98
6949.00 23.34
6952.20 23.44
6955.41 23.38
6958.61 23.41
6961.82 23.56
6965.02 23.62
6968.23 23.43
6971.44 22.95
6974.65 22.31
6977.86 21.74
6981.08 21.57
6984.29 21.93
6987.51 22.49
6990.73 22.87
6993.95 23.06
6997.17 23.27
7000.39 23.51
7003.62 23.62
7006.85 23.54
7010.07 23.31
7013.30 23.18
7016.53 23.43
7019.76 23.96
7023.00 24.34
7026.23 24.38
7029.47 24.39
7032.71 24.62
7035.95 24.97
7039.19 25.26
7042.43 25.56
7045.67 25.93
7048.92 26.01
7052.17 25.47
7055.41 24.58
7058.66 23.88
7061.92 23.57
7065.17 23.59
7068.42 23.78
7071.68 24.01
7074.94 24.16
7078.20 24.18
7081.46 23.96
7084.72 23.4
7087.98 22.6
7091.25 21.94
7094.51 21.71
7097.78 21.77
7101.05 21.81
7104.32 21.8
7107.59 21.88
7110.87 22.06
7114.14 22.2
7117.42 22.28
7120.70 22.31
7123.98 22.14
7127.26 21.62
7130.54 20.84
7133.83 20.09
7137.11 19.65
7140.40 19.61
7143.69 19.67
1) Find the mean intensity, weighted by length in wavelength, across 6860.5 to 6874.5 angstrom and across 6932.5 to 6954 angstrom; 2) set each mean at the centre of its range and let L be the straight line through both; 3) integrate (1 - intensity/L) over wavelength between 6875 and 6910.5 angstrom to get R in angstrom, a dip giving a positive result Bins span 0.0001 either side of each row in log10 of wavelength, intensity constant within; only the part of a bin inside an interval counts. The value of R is 1.1 angstrom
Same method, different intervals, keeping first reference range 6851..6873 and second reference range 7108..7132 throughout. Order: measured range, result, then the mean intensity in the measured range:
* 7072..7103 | -1.9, 22.9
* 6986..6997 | -1.4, 22.9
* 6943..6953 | -1.7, 23.2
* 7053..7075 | -2.8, 24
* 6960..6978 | -2.7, 23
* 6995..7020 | -3.5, 23.4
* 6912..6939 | -2.7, 21.5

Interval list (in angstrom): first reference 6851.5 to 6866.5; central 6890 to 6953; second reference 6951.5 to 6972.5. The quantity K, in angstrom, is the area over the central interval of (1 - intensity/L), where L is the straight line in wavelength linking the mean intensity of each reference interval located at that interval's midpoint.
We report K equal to 1.1 angstrom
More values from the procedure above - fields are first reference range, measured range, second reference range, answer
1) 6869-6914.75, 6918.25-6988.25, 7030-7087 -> -3.7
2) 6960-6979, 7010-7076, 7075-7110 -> -4.9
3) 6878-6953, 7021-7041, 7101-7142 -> -3.3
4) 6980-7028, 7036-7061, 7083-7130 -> -2.7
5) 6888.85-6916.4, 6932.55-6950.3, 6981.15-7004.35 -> -1.2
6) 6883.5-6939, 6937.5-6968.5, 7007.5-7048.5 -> -1.8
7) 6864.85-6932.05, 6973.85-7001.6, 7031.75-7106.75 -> -0.7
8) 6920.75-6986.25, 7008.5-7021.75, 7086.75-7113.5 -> -0.7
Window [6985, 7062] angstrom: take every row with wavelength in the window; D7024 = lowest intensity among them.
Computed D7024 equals 22.49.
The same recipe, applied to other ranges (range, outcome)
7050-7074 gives 23.57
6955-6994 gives 21.57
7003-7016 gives 23.18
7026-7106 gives 21.71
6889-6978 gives 19.4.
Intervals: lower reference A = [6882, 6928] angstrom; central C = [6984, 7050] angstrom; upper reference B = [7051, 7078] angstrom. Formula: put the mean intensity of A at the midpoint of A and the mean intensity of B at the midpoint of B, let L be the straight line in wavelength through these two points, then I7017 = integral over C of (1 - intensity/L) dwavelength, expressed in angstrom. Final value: -3.1 angstrom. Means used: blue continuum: 20.1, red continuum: 24.1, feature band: 24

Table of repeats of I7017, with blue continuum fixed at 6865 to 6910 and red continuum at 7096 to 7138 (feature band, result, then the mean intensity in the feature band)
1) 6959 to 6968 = -1.6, 23.5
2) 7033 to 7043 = -2.1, 25.2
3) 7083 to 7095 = -0.7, 22.5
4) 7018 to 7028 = -1.7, 24.2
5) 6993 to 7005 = -1.7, 23.4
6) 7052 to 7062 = -1.6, 24.3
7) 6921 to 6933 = -1.0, 21.4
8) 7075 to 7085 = -1.3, 24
